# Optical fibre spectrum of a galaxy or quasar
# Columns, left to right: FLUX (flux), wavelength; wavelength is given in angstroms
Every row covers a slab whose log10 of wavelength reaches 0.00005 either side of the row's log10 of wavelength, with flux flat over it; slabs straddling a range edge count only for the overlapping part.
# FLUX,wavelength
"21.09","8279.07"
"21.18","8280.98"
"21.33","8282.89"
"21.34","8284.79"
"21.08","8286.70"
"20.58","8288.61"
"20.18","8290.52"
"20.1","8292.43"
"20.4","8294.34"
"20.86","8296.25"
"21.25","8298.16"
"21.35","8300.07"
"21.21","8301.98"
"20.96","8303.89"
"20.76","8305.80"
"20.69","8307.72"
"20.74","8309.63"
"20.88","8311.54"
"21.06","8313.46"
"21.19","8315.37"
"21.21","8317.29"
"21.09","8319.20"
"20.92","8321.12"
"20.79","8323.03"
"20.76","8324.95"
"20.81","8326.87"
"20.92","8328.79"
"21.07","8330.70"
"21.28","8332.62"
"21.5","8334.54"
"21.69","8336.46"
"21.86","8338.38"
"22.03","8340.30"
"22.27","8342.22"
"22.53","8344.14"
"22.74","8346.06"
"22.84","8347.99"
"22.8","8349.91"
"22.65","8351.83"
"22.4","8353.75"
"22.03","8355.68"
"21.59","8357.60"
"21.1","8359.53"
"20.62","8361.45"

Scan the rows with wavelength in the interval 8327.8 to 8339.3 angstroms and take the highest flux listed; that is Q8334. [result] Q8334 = 21.86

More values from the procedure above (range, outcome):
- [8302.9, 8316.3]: 21.19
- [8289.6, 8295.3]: 20.4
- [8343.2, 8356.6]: 22.84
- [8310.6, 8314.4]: 21.06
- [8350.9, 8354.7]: 22.65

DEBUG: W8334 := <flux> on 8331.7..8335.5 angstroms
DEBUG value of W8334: 21.4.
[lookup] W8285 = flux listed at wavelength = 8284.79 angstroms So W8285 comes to 21.34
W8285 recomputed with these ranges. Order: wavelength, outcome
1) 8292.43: 20.1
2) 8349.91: 22.8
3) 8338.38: 21.86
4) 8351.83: 22.65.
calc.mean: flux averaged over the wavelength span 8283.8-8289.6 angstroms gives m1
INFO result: 21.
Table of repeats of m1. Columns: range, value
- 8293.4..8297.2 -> 20.6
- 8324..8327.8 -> 20.8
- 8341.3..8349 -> 22.6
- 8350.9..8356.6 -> 22.3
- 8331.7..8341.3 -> 21.7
